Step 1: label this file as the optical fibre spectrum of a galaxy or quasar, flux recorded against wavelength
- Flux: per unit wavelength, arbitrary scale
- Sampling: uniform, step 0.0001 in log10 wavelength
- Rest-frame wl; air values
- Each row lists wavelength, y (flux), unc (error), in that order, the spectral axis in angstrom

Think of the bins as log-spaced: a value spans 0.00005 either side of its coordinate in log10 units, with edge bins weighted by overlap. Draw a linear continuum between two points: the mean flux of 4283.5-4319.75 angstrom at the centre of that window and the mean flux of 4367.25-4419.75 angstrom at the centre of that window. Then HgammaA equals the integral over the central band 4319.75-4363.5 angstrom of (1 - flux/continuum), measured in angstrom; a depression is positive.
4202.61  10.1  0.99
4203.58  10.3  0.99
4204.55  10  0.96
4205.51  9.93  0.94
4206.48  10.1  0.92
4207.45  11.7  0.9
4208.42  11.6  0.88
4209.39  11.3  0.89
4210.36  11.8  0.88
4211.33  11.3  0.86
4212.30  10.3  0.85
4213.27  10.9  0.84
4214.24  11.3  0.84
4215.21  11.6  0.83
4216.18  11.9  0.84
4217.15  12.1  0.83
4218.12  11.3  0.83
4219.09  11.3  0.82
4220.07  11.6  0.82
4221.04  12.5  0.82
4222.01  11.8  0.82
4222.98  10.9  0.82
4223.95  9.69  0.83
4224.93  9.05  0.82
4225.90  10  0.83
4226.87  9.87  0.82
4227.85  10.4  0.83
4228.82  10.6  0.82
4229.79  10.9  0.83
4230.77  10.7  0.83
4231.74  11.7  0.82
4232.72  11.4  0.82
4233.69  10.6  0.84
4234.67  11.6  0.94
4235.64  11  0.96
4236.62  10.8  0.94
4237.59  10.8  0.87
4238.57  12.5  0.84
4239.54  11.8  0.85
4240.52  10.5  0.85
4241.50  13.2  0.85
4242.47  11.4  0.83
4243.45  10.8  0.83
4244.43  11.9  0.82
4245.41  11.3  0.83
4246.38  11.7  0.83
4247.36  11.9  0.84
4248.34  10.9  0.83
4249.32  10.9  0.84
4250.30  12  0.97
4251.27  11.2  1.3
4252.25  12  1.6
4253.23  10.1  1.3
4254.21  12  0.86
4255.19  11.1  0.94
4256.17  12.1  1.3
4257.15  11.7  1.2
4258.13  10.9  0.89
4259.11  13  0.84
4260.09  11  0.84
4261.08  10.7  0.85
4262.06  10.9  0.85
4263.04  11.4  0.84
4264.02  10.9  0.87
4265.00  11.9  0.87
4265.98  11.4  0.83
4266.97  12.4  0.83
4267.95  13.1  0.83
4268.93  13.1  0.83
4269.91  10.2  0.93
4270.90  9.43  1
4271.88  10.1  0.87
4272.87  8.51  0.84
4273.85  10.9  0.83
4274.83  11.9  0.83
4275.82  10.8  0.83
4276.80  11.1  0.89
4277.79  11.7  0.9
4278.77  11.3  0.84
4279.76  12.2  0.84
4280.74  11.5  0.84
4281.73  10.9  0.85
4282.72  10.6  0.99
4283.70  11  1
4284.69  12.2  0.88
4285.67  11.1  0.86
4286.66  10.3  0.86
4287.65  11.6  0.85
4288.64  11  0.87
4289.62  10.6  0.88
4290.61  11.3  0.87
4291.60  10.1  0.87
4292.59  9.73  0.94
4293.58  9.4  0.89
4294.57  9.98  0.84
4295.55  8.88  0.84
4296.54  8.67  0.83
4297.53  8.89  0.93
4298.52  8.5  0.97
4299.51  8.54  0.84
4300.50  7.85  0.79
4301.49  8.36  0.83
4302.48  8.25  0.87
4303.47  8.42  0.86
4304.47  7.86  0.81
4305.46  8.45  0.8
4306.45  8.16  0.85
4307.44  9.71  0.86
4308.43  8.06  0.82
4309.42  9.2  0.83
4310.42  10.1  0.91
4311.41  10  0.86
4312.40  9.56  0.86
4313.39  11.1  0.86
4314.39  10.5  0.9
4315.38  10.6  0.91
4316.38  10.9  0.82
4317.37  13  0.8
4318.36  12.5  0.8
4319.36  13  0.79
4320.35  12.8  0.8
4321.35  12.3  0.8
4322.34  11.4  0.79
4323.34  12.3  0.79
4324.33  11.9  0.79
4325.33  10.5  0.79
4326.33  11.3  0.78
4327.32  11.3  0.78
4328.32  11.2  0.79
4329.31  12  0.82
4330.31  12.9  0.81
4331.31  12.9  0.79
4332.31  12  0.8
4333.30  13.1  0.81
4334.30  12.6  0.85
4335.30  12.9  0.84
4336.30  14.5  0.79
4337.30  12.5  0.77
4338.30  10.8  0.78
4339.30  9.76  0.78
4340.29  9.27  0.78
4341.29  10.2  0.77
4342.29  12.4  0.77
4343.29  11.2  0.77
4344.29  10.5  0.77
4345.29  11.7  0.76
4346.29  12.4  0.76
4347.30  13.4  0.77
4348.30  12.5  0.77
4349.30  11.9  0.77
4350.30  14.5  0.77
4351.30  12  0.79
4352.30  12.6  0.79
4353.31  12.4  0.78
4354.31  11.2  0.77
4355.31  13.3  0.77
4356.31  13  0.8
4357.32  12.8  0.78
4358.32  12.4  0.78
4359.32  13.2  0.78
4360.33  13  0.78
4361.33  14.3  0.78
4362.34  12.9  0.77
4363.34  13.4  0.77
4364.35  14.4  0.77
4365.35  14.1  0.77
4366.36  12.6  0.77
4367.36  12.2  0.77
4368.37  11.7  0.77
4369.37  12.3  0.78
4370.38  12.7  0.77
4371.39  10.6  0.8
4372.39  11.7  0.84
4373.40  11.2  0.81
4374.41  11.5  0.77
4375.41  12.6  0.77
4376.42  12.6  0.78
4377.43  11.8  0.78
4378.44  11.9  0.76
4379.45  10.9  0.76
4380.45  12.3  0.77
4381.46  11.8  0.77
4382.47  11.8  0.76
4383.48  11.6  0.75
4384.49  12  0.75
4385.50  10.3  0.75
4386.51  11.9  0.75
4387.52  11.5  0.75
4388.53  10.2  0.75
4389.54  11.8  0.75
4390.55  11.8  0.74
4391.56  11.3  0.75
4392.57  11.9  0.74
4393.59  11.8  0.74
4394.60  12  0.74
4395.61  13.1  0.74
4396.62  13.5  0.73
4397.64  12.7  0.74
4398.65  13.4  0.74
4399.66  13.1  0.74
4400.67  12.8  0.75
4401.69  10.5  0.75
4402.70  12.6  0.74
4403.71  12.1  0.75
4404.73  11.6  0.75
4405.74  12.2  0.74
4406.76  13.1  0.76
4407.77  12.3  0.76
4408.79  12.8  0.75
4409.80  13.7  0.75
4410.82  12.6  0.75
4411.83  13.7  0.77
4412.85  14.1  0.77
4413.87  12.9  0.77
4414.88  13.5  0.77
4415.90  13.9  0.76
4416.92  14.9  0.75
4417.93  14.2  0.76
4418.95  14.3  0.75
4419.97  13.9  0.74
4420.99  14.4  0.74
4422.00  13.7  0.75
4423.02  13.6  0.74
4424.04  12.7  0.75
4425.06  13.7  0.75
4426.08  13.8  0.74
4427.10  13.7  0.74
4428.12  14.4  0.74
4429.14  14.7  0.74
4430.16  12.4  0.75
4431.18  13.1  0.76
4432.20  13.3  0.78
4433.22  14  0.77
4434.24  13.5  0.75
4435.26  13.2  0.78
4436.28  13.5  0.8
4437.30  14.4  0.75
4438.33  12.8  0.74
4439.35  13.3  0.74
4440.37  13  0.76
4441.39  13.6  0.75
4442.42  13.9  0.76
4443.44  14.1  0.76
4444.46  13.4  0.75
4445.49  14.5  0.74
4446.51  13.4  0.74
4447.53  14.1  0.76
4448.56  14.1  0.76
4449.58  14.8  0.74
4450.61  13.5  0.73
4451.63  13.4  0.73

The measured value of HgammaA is -4.9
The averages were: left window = 9.91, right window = 12.3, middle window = 12.2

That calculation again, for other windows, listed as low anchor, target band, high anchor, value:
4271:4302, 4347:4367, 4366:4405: -2.6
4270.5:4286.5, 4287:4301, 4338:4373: 1.9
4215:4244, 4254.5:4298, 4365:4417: 2.0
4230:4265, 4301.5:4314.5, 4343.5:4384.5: 3.0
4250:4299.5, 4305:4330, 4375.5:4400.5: 1.0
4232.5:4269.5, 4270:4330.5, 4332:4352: 6.9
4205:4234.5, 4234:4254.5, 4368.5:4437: -0.4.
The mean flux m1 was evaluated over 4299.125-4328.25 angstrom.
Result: 10.3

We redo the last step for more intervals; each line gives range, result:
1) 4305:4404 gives 11.9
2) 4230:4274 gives 11.3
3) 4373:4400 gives 11.9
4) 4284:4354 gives 10.9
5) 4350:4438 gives 12.7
